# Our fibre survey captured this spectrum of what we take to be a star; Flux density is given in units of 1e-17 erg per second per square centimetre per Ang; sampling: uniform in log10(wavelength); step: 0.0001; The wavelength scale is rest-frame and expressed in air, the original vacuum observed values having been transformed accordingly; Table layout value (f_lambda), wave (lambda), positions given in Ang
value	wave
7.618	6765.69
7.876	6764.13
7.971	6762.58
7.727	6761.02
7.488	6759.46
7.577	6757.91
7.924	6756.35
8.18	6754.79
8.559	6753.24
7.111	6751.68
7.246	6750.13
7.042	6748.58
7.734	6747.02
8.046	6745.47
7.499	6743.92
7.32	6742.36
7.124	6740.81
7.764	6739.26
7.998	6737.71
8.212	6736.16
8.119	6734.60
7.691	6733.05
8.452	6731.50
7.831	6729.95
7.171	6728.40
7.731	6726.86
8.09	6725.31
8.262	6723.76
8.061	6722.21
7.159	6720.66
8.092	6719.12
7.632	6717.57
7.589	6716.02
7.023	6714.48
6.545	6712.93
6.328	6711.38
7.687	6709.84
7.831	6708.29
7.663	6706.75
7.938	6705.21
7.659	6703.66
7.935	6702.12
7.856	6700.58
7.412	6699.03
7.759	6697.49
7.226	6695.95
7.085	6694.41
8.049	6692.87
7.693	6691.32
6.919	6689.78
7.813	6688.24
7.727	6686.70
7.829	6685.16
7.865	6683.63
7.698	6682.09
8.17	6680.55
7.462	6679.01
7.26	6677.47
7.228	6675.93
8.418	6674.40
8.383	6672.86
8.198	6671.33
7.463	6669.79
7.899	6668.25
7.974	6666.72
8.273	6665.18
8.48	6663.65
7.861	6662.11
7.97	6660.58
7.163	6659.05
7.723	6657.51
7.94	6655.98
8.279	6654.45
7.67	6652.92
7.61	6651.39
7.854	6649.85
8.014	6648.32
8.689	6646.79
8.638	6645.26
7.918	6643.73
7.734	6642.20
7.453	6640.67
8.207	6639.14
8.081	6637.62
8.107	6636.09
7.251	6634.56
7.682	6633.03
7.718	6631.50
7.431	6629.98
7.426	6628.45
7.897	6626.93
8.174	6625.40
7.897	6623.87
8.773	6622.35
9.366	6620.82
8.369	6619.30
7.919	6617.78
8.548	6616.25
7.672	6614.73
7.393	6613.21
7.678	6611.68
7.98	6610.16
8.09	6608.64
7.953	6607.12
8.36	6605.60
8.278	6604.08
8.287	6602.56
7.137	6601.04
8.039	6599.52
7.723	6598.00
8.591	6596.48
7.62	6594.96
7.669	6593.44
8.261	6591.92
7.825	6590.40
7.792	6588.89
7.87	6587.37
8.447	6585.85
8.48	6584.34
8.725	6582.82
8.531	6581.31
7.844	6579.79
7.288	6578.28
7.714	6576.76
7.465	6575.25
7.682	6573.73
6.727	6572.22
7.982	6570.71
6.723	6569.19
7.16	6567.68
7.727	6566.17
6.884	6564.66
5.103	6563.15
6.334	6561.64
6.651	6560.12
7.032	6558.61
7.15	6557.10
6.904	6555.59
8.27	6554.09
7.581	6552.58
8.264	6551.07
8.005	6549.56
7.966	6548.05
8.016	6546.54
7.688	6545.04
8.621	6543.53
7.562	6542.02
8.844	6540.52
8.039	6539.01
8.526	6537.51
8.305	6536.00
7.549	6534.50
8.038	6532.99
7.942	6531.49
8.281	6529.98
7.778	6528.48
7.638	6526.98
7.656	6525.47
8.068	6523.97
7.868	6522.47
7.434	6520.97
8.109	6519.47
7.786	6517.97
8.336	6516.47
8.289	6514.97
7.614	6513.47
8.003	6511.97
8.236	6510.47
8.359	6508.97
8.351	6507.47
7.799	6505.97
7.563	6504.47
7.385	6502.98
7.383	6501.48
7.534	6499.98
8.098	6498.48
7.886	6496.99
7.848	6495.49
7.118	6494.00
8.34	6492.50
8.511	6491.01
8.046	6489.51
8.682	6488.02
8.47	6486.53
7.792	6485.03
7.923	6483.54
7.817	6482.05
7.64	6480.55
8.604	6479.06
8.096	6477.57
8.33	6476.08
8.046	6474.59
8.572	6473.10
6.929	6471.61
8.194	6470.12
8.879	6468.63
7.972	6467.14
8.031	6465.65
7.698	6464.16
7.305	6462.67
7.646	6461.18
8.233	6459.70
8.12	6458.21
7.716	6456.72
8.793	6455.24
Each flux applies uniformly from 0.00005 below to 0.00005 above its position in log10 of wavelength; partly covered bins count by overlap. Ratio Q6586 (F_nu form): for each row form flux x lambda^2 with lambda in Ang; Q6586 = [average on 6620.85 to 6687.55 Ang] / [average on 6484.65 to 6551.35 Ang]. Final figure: 1.03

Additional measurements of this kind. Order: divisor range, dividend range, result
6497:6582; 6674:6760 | 1.05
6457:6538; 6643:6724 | 1.03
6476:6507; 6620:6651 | 1.05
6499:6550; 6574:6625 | 1.03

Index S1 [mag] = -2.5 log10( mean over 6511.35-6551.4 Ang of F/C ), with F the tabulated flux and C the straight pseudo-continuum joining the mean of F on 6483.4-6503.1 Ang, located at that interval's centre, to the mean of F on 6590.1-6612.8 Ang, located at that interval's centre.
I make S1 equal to -0.01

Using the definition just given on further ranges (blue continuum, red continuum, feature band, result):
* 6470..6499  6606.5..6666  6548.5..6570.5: 0.12 mag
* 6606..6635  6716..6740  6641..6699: 0.01 mag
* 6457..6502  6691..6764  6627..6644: 0.01 mag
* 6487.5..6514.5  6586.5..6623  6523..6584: 0.05 mag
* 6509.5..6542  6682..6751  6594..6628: -0.03 mag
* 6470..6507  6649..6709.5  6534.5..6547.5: -0.04 mag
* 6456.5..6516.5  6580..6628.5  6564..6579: 0.10 mag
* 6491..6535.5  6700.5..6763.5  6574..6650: -0.03 mag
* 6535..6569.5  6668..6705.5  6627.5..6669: -0.03 mag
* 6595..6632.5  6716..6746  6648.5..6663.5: 0.02 mag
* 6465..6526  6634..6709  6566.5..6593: 0.02 mag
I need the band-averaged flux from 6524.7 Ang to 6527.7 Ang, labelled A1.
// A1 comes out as 7.64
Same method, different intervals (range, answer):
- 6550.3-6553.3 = 7.92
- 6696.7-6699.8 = 7.59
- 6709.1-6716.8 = 7.03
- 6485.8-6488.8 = 8.59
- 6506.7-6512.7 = 8.23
